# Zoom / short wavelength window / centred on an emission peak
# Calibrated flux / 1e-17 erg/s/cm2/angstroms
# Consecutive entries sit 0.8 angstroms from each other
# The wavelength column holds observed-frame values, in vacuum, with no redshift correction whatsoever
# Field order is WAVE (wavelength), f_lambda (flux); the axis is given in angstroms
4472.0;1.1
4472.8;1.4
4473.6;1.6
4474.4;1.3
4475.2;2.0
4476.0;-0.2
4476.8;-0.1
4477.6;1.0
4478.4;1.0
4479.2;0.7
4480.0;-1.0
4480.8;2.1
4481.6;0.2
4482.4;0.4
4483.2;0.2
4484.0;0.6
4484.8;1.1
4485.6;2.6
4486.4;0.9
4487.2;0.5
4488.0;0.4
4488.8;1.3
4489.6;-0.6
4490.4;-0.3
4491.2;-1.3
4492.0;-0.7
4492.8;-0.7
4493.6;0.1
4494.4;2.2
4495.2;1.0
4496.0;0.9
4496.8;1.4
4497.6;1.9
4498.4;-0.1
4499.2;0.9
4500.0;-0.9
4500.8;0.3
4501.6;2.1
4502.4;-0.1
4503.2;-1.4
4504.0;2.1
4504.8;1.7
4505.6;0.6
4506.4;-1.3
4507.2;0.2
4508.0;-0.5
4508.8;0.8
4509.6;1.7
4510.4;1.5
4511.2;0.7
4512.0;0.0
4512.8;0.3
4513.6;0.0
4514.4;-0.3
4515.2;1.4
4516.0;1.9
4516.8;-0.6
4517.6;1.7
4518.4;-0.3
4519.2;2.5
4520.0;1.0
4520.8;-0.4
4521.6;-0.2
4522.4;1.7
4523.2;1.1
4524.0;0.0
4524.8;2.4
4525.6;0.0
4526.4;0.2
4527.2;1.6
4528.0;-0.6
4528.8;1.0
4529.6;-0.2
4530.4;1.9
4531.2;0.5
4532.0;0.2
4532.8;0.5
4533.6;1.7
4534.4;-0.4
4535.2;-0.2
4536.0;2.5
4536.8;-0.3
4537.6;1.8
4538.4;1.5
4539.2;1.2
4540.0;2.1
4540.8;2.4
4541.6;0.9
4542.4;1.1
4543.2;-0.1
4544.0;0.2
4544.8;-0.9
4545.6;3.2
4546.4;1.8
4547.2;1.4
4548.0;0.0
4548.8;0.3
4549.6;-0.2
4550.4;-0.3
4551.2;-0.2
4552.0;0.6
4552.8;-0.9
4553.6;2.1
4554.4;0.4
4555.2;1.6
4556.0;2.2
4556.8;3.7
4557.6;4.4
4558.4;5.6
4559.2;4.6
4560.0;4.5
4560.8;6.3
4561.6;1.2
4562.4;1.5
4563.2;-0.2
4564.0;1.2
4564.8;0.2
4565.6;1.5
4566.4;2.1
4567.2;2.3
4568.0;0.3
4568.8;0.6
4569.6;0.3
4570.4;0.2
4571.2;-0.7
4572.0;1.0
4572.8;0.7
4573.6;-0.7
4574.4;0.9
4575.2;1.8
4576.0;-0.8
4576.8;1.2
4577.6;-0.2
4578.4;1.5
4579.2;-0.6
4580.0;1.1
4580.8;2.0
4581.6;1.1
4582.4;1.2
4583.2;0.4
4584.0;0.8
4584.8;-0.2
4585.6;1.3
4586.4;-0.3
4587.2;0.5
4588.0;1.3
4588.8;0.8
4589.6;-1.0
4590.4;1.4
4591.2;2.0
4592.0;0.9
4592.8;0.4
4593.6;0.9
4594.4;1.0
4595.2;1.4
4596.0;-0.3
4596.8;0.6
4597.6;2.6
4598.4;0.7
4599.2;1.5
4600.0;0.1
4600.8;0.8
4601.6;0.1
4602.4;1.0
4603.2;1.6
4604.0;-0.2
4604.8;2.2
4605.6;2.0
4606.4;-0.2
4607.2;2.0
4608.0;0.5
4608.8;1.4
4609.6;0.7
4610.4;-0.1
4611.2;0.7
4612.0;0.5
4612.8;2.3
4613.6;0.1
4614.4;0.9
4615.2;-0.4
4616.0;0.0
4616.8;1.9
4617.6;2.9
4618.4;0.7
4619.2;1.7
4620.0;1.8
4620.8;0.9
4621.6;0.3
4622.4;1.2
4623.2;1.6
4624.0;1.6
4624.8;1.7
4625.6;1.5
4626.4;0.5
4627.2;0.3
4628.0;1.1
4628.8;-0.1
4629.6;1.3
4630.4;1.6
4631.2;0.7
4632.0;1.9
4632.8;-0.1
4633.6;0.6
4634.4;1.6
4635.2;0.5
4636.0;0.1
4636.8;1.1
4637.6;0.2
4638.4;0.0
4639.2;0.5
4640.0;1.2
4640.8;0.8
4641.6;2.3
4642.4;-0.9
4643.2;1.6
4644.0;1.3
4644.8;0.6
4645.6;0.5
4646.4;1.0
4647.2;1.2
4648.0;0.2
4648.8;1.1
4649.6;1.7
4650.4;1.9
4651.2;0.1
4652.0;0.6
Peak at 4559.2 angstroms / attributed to [O II]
